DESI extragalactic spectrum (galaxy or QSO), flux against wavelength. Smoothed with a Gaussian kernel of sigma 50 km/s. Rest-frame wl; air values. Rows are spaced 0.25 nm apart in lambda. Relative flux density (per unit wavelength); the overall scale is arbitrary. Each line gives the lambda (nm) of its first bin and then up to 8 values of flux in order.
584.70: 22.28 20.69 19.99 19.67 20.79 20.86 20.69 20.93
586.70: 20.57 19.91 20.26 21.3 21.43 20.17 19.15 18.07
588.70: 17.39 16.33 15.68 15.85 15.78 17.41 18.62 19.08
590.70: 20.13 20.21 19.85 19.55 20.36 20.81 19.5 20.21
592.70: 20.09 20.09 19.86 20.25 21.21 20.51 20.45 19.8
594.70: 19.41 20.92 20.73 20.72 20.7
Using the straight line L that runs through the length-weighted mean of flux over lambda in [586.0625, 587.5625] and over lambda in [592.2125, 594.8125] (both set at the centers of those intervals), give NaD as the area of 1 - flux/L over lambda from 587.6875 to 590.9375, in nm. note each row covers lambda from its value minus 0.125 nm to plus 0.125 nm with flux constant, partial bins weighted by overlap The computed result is 0.38 nm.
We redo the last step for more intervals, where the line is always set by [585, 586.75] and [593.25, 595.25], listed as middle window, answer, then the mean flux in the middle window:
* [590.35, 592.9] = 0.053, 20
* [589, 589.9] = 0.198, 16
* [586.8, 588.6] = 0.041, 20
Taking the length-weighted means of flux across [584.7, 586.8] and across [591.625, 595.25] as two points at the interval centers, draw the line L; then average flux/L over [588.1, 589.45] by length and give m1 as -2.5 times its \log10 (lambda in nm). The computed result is 0.19 mag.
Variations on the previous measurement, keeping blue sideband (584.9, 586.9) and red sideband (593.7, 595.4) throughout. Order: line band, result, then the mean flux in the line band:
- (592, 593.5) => 0.02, 20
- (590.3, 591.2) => 0.04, 19.8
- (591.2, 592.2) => 0.02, 20.1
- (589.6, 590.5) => 0.16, 17.7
